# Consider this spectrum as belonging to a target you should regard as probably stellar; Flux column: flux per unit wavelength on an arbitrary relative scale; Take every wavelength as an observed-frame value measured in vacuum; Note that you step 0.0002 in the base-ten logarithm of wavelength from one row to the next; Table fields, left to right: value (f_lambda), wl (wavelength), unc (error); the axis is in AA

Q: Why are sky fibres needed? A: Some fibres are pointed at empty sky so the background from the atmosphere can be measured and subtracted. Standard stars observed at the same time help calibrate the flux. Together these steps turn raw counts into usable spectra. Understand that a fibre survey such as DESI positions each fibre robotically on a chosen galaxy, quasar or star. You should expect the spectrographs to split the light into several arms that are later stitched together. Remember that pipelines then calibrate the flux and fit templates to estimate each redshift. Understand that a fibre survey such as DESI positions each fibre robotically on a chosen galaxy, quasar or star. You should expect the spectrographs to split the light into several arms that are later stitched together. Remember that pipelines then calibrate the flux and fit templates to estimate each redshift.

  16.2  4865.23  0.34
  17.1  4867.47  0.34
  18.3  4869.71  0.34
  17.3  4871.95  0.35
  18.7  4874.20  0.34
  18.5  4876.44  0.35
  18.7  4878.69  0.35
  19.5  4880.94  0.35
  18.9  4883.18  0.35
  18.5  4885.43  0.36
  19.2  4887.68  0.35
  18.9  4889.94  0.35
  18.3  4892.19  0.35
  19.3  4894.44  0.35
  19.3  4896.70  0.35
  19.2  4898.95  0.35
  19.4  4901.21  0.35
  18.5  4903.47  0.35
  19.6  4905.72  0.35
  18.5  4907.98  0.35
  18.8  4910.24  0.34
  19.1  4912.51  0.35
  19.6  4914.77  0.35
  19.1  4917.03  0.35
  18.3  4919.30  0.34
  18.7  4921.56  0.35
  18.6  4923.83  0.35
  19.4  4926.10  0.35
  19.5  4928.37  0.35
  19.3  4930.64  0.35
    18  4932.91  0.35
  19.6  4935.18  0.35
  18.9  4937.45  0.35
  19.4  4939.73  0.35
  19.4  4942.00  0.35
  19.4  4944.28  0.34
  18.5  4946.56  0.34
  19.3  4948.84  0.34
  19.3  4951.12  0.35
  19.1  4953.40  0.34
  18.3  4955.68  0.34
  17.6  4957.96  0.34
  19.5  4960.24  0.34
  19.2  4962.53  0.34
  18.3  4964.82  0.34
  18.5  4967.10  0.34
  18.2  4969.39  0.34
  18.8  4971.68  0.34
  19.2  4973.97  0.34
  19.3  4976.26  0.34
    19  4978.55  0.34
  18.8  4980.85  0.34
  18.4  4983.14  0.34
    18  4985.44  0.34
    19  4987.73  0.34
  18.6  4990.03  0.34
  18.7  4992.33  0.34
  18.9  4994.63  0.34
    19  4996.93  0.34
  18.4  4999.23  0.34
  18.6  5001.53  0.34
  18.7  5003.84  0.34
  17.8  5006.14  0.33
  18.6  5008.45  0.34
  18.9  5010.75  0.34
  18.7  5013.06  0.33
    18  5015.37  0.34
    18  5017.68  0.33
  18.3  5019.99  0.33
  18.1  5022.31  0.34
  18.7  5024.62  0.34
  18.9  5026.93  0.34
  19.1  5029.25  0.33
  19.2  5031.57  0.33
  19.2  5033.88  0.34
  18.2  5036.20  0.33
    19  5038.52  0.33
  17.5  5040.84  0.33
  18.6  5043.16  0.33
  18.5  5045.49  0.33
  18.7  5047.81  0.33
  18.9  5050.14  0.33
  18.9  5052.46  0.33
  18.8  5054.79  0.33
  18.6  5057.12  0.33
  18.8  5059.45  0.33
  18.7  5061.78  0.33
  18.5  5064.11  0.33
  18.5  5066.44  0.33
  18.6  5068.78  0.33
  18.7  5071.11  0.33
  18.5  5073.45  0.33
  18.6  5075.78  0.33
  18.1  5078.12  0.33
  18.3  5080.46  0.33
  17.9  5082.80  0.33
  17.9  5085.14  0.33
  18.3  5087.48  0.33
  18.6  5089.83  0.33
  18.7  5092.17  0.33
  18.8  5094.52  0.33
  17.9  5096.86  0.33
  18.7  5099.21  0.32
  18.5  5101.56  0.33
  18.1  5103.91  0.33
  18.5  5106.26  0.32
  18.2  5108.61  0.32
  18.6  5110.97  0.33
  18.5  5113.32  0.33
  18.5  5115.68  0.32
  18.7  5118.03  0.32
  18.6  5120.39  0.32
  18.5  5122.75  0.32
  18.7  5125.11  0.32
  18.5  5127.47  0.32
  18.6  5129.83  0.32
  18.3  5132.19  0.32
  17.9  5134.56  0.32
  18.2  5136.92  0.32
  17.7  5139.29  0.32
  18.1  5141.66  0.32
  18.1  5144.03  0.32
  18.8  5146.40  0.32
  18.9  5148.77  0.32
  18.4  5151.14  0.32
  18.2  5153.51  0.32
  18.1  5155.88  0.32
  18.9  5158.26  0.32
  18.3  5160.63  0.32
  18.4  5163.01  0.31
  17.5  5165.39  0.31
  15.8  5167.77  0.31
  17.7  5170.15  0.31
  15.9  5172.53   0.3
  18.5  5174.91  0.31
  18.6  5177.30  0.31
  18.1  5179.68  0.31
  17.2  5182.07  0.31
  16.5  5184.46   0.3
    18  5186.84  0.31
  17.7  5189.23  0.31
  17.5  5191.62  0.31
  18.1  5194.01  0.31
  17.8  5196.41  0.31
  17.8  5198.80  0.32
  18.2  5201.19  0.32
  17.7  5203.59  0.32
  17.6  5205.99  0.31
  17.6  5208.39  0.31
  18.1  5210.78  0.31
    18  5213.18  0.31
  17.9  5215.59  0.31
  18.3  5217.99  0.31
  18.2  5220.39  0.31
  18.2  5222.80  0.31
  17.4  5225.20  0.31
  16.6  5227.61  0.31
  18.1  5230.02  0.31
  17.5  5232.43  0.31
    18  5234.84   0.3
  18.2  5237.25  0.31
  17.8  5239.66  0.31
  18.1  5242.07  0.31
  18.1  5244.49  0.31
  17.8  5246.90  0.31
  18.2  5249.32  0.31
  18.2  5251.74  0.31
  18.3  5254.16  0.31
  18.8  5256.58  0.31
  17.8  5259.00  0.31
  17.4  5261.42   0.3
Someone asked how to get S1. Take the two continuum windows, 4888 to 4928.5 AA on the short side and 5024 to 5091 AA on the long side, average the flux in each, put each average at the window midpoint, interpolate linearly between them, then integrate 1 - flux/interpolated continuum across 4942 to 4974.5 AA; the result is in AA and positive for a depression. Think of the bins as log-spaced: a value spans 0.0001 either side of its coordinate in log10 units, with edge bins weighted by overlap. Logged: 0.1 AA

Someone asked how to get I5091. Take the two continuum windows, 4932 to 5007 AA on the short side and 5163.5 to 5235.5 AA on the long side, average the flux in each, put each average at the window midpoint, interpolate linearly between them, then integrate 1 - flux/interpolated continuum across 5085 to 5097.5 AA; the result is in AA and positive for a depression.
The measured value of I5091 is -0.2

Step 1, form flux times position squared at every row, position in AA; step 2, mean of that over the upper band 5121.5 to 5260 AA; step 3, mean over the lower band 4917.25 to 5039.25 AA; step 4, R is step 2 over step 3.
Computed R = 1.04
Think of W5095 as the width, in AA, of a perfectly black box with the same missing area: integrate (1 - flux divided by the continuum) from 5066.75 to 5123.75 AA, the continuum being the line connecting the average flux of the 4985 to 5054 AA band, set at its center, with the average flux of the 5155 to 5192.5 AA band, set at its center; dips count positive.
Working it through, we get -0.91 AA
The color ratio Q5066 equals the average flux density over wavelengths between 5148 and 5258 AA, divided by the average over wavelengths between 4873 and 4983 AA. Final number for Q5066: 0.9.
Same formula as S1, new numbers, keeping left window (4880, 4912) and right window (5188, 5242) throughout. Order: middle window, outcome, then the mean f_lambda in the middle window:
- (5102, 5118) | -0.18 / 18.4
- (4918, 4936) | -0.03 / 18.9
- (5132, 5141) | 0.06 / 18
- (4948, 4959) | 0.04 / 18.7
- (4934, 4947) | -0.28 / 19.2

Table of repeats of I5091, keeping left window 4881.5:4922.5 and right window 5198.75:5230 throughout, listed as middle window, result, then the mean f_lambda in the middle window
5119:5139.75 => -0.3 AA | 18.4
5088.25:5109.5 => -0.2 AA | 18.4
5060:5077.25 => -0.2 AA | 18.6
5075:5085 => 0.1 AA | 18.2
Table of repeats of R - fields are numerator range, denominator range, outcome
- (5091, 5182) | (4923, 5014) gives 1.03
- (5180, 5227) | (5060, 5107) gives 1.01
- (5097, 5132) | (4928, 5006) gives 1.04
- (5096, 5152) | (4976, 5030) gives 1.04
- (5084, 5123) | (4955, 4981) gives 1.04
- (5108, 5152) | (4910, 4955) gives 1.04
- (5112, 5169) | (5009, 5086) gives 1.02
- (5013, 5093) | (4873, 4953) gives 1.03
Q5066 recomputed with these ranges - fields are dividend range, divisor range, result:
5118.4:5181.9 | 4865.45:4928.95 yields 0.97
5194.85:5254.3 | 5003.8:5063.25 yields 0.96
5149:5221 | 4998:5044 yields 0.96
